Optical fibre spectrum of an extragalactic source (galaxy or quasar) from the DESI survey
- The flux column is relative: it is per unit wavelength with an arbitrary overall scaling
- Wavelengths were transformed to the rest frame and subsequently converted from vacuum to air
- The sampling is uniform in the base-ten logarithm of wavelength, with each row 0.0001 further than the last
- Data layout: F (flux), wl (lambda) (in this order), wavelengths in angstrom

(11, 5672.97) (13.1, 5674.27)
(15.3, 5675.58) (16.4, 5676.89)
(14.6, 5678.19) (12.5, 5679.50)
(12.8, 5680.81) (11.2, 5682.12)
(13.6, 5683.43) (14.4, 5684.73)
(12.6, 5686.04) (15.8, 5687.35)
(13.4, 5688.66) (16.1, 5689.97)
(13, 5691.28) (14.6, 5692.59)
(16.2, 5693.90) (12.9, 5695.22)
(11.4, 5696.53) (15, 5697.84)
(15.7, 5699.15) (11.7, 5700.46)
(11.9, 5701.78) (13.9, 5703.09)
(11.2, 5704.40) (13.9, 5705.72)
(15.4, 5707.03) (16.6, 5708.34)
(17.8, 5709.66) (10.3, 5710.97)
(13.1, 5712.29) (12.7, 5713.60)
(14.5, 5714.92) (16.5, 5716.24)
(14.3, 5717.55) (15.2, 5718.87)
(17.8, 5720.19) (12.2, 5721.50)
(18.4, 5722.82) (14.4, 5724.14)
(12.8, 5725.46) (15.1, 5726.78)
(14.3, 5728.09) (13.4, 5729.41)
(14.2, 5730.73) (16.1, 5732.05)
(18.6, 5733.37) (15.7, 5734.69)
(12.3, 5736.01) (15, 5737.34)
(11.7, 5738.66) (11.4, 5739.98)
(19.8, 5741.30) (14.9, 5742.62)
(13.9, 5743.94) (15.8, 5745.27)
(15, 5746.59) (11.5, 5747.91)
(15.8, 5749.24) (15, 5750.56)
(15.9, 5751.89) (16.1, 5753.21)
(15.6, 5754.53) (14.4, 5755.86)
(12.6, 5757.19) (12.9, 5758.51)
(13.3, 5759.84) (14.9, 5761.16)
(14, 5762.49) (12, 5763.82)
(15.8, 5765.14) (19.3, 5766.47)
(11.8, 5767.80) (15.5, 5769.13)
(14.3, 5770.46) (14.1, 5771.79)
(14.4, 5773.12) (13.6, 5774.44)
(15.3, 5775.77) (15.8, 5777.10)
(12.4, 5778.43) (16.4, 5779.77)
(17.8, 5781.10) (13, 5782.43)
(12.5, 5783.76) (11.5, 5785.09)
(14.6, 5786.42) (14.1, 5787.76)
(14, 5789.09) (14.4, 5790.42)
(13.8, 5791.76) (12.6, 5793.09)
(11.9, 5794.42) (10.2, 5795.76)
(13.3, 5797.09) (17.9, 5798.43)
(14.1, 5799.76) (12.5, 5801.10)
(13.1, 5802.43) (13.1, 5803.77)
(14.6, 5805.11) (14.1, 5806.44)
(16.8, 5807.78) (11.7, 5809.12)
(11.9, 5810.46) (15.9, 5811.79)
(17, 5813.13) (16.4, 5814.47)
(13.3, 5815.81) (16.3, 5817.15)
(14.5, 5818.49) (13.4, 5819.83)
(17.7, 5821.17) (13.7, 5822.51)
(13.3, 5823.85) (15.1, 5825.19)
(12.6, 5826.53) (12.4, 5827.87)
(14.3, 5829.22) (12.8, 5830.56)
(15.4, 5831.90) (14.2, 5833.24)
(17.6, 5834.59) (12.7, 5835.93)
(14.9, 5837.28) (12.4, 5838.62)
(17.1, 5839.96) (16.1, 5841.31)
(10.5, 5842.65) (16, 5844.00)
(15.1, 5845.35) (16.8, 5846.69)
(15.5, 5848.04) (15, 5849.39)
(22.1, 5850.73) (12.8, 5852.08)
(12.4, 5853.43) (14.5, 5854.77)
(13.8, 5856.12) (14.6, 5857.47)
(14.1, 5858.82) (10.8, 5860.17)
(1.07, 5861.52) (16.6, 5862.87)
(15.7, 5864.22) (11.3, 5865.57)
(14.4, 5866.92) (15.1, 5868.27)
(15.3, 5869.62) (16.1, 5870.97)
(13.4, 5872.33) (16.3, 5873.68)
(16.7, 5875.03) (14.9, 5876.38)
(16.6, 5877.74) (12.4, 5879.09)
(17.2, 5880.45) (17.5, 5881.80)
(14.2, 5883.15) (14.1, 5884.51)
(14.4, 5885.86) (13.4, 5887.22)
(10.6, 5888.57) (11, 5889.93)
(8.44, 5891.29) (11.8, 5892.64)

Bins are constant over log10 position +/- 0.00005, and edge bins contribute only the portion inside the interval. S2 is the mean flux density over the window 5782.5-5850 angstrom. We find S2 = 14.2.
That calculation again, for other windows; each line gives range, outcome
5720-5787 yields 14.6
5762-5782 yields 14.8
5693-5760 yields 14.4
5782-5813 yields 13.6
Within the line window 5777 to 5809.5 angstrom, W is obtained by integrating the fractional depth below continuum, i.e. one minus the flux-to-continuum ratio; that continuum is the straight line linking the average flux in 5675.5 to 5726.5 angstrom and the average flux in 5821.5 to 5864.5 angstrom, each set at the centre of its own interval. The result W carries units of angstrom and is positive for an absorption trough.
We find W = 0.7 angstrom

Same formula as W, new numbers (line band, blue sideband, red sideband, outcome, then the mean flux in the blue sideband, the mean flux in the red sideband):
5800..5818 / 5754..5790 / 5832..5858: 0.3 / 14.3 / 15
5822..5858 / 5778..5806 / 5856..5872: -3.2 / 13.7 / 13.2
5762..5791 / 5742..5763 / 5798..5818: 0.2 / 14.5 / 14.5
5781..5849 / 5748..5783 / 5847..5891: 0.9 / 14.6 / 14.2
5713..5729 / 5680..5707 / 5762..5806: -1.3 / 13.6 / 14.1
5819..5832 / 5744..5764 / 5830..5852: 0.9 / 14.4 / 15.2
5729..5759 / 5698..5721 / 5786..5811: -1.5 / 14.3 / 13.6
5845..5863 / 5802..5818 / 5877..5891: 0.5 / 14.5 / 14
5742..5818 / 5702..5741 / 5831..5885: 1.1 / 14.5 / 14.6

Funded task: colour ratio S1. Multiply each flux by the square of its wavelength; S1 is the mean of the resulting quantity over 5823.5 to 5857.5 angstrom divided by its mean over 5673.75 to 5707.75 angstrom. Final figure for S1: 1.12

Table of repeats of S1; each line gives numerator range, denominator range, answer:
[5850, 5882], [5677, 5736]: 1.06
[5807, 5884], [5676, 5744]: 1.06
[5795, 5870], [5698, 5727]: 1.03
